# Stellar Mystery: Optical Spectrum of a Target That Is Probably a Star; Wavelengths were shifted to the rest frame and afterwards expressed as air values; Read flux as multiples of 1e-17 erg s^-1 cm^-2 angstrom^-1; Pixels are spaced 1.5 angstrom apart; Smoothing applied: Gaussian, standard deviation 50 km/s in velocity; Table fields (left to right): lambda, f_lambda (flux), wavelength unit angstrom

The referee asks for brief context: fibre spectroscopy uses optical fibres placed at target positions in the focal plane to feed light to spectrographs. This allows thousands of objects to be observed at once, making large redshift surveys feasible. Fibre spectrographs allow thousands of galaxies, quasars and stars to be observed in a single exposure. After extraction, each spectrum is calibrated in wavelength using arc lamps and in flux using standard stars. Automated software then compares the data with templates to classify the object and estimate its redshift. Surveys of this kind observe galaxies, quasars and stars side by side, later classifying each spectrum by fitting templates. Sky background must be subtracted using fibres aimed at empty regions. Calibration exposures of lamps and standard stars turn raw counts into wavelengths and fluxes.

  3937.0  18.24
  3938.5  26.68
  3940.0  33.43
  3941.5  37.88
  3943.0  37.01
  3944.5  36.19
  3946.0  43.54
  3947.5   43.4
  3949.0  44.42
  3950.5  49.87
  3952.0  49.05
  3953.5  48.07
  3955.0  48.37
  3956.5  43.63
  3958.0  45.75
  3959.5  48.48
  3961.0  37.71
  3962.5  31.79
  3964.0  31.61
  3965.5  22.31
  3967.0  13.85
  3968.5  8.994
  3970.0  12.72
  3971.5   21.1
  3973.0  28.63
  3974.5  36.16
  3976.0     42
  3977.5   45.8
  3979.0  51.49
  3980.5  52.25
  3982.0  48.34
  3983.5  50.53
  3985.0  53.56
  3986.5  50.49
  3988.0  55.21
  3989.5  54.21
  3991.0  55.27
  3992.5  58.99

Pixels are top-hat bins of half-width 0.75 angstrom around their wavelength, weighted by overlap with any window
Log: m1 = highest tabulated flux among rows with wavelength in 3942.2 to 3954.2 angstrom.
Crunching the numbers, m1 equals 49.87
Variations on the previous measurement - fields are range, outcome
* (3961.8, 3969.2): 31.79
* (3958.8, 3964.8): 48.48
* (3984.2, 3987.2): 53.56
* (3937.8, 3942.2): 37.88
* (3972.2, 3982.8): 52.25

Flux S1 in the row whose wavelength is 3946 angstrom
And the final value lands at 43.54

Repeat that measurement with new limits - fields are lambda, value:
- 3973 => 28.63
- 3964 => 31.61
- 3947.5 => 43.4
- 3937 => 18.24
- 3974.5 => 36.16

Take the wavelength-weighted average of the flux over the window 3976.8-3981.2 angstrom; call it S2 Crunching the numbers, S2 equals 49.9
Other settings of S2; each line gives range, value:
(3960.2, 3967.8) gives 27.5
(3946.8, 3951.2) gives 45.9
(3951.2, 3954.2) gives 48.6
